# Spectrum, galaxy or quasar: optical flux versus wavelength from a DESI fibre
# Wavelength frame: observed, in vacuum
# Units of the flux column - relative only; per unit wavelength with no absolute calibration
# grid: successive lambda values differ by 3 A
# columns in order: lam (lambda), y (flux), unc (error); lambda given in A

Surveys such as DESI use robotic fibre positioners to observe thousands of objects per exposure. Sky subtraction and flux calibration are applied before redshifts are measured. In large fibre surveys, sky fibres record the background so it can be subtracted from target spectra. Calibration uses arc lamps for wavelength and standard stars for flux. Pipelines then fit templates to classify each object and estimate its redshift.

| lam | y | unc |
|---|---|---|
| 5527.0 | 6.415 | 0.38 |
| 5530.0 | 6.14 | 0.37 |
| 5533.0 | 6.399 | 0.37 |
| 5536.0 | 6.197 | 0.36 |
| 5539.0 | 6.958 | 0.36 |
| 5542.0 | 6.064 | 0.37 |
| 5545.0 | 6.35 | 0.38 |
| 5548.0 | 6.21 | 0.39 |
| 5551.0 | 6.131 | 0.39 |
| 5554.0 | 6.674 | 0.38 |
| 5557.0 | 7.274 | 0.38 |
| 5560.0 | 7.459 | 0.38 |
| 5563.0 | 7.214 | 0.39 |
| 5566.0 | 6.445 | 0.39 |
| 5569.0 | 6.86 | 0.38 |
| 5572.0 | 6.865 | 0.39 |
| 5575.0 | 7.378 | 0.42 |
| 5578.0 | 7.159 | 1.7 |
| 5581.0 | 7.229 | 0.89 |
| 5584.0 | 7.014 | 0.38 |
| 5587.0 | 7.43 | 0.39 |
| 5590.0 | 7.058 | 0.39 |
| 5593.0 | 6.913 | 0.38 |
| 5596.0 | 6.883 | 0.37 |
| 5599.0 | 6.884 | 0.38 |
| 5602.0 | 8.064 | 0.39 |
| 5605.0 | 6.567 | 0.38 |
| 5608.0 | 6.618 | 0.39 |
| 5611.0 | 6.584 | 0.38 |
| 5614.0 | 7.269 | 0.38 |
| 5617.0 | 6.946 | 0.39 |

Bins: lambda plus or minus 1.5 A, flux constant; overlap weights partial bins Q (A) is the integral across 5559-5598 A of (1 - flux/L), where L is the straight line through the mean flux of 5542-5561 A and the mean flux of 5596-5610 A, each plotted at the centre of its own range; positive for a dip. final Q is -1.4 A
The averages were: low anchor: 6.61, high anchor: 7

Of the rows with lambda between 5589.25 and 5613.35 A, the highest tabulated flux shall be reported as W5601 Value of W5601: 8.064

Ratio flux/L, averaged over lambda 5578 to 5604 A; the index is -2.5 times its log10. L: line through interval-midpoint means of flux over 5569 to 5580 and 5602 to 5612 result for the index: -0.034 mag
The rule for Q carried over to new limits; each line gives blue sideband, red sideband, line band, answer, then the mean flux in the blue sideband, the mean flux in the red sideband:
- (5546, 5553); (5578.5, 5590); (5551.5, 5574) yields -1.2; 6.22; 7.2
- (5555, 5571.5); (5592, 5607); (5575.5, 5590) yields -0.3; 7.03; 7.05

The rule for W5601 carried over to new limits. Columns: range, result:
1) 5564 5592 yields 7.43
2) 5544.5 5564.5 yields 7.459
